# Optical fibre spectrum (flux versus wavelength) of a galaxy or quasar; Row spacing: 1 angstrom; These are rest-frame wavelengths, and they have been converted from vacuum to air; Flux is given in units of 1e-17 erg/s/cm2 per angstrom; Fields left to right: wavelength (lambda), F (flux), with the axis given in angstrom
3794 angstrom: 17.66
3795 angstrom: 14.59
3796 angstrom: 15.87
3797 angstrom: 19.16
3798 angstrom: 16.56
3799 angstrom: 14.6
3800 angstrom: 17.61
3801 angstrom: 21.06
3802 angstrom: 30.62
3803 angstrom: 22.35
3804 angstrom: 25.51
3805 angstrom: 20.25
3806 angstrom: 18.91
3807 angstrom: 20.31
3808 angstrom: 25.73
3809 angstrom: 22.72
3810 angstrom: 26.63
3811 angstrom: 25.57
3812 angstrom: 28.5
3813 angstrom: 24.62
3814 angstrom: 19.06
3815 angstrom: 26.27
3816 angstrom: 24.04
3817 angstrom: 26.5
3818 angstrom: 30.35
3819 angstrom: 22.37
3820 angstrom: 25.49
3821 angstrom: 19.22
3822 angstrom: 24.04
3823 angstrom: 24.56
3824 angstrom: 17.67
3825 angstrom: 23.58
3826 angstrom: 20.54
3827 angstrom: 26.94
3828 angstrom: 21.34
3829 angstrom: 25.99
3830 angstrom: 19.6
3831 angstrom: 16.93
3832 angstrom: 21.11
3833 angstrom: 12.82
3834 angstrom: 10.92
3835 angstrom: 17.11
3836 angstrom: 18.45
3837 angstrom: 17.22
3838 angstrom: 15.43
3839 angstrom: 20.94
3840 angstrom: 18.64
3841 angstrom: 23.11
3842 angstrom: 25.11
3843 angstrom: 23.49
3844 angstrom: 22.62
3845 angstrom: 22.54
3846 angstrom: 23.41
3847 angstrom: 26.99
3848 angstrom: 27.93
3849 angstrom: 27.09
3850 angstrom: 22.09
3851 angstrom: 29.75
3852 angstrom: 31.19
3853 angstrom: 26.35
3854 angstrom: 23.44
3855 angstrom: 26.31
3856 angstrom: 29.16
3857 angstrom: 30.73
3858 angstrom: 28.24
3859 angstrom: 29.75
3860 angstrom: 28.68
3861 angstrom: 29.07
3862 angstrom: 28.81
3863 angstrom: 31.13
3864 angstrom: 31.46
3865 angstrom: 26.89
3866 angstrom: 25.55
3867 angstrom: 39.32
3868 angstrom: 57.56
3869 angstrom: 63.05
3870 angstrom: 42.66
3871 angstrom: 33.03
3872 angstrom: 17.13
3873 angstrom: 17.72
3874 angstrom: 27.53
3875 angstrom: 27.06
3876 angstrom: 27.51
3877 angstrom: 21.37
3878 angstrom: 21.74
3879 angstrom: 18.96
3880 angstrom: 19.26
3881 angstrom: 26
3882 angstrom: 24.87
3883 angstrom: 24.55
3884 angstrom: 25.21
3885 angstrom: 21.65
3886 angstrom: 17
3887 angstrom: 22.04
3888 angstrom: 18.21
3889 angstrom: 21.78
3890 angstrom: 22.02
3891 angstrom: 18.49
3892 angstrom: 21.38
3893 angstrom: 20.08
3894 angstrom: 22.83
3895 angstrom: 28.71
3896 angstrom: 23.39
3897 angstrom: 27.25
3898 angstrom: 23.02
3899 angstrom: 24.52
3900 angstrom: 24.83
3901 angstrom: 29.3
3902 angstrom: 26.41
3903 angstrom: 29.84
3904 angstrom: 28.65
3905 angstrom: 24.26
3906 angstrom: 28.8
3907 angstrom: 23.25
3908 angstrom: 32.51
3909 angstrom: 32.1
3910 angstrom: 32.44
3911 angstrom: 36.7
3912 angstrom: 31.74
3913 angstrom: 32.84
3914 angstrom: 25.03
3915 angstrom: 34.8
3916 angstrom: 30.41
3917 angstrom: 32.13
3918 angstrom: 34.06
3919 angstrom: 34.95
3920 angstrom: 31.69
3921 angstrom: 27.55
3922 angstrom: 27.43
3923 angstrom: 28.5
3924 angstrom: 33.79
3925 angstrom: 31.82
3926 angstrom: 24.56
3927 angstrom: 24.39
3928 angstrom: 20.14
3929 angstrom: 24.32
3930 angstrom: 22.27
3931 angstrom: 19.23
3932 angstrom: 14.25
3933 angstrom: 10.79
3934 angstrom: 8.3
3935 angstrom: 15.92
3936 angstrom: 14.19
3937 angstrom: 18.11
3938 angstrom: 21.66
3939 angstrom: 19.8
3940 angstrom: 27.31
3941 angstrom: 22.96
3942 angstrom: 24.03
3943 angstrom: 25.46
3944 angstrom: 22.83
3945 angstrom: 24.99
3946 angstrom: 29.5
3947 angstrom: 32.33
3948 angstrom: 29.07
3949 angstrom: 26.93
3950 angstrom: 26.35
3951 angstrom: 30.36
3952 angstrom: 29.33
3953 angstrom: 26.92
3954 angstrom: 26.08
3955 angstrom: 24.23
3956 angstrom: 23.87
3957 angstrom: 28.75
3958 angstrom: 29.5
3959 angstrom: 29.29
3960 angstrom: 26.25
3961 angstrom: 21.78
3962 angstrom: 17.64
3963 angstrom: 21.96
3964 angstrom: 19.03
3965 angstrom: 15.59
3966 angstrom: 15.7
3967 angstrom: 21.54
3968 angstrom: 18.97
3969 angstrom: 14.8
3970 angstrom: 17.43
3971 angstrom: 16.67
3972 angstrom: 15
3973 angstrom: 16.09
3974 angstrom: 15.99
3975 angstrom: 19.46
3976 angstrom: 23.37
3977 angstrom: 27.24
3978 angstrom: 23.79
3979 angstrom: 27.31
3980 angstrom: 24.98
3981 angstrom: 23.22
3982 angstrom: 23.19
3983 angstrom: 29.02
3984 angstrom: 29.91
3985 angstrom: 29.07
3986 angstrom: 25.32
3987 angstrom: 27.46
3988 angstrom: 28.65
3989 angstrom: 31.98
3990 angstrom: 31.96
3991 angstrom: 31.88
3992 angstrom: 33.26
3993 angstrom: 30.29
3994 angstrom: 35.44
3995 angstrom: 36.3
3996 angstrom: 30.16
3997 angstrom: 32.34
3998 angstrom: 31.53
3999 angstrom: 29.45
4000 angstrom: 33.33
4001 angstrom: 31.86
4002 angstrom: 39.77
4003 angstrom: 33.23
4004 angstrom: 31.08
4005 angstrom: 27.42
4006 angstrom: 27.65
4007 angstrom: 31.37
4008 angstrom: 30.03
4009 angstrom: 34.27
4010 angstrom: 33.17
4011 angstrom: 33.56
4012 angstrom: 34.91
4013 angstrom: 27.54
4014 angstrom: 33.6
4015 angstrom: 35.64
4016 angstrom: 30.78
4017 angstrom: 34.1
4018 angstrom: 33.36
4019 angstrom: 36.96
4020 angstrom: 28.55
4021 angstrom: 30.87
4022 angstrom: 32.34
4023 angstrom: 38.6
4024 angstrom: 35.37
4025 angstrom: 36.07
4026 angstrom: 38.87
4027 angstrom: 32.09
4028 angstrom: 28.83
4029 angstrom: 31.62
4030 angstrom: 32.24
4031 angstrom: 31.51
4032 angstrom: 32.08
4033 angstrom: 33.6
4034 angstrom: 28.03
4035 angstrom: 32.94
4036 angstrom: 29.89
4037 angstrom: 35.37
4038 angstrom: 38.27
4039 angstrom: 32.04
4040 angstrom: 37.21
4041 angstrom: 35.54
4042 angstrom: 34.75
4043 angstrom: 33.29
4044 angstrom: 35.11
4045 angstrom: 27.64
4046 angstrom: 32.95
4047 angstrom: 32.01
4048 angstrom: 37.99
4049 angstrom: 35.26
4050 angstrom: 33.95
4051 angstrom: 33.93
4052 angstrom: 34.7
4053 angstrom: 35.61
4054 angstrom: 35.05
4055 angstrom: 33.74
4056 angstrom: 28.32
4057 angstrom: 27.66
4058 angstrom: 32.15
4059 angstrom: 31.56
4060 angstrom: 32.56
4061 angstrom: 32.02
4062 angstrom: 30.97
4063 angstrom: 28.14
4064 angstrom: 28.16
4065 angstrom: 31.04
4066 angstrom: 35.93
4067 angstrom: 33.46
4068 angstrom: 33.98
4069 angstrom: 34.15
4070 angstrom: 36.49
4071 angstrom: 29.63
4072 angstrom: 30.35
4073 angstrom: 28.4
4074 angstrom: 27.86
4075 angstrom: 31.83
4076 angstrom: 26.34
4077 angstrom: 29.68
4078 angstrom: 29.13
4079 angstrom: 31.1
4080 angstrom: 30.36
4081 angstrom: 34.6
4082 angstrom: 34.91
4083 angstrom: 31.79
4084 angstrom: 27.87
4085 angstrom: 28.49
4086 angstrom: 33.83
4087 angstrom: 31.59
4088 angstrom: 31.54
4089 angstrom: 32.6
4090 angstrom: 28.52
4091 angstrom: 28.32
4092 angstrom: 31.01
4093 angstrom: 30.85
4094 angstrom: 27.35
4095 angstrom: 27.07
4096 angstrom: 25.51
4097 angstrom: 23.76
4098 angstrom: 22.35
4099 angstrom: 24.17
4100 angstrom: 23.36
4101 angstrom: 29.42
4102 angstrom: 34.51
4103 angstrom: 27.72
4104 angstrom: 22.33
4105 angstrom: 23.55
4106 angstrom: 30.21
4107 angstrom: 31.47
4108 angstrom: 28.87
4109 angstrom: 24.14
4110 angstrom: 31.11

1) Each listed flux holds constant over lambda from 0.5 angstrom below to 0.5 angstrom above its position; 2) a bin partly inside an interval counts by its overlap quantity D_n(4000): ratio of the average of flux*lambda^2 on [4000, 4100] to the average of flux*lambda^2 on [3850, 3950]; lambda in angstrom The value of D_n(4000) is 1.3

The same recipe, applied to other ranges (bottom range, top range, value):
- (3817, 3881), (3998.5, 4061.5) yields 1.41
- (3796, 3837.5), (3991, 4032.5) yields 1.67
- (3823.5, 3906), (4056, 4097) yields 1.36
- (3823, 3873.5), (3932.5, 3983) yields 0.91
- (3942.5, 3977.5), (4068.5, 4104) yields 1.36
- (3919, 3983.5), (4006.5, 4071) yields 1.49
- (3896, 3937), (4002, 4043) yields 1.32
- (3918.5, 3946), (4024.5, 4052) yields 1.53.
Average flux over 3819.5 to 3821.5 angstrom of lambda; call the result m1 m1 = 22.4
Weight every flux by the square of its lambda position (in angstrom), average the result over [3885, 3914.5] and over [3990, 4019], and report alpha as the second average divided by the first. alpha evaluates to 1.3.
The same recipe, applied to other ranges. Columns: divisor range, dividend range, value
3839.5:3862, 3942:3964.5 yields 1.04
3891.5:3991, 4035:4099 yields 1.34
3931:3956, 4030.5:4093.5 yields 1.48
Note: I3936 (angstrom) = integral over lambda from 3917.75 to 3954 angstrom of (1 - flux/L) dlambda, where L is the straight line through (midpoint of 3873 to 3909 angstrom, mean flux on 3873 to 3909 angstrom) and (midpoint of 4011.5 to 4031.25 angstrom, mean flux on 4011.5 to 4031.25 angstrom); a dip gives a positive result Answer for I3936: 3.55 angstrom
